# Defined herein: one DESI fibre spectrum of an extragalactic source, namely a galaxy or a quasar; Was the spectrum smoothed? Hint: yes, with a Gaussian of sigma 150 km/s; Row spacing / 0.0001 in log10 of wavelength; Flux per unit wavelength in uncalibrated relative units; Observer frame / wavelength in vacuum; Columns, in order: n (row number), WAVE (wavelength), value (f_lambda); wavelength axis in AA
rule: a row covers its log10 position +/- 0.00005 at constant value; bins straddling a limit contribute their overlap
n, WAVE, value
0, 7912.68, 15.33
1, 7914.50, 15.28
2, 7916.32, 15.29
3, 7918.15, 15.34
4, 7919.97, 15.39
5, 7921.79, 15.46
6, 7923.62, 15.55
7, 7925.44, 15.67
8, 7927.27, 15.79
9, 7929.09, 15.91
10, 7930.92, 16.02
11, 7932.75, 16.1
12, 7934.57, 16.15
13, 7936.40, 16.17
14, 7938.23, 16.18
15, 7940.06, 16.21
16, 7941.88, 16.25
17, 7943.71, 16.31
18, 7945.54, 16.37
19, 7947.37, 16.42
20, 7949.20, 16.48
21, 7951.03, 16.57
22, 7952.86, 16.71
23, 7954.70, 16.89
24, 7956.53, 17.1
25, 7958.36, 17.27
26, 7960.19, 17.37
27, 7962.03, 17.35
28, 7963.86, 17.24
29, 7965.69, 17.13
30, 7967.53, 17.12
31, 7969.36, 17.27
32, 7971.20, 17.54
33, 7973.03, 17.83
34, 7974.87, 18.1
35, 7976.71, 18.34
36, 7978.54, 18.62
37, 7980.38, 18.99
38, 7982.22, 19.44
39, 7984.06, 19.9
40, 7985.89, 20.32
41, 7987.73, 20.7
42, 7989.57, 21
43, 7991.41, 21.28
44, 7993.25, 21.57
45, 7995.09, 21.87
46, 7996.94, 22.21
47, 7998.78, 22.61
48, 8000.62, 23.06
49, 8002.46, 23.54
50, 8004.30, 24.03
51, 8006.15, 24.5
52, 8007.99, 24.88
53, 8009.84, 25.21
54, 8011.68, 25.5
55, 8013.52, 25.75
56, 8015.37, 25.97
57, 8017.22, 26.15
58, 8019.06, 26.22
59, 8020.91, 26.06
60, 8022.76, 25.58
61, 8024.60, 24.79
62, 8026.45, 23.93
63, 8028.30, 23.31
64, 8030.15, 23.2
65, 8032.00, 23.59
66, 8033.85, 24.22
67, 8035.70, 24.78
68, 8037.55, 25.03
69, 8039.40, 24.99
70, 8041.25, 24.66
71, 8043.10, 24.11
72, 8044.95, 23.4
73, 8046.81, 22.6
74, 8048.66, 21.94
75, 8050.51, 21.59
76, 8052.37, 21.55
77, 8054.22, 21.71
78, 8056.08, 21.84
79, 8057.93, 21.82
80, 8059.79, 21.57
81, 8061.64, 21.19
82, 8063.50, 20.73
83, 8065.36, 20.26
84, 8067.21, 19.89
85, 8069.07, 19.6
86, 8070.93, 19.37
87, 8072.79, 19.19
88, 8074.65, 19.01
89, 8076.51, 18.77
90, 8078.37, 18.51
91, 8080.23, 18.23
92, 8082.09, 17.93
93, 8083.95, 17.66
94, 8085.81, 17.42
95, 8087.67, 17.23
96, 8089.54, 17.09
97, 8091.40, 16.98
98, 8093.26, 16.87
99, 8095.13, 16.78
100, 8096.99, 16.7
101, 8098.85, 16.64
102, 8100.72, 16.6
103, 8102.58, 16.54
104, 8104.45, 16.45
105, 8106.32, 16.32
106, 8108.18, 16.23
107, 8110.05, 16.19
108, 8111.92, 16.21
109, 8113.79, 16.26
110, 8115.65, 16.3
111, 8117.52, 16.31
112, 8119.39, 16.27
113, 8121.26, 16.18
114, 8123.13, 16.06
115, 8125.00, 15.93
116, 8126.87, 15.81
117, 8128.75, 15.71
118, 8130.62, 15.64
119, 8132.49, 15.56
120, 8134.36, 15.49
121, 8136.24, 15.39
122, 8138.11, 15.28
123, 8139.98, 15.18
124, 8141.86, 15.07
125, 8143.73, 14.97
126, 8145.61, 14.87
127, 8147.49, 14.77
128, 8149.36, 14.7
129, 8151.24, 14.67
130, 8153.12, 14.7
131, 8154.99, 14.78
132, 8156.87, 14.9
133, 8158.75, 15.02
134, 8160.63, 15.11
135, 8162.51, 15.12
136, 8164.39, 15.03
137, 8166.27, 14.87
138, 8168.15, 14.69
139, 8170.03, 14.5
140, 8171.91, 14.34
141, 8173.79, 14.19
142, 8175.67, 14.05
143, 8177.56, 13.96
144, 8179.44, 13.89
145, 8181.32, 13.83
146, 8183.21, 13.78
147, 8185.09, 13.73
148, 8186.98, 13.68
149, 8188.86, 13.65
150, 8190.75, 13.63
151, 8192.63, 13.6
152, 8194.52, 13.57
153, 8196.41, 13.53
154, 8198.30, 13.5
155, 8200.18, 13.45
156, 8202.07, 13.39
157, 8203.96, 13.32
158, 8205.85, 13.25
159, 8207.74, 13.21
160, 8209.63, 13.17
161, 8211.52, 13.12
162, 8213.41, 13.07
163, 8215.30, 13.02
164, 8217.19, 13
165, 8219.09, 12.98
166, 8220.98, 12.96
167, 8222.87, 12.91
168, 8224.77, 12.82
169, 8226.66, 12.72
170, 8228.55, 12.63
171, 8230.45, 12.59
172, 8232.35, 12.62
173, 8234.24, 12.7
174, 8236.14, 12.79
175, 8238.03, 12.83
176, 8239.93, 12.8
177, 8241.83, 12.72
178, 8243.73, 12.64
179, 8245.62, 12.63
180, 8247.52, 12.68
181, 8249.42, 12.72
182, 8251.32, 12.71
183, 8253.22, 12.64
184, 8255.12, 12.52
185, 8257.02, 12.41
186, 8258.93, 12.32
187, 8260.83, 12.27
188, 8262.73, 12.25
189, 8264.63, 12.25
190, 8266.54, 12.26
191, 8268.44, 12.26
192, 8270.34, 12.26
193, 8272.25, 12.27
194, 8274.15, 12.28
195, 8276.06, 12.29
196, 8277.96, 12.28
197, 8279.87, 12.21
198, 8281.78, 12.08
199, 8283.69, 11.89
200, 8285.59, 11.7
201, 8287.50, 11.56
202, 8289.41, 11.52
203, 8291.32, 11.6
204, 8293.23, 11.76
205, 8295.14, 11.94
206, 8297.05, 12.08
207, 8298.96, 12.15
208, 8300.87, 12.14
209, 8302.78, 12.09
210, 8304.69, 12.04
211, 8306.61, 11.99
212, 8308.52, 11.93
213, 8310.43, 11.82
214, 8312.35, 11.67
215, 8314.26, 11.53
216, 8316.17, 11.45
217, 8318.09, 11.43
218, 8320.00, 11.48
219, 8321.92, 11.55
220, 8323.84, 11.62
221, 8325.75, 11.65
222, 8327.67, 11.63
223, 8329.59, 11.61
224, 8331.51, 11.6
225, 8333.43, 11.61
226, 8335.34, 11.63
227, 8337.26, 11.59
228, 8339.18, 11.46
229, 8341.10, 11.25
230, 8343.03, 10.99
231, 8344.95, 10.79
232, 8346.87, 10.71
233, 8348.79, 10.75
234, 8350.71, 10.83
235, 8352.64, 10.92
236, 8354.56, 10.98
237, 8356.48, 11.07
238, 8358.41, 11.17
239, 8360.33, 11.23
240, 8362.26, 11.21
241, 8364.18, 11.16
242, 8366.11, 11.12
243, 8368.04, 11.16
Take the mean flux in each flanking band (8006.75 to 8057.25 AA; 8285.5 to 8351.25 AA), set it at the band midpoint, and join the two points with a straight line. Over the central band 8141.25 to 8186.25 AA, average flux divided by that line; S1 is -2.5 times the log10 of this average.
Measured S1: 0.25 mag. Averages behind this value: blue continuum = 24.2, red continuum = 11.6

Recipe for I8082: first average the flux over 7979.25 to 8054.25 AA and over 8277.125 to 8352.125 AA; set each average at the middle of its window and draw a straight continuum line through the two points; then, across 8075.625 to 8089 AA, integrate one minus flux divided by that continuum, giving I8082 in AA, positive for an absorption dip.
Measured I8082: 1.8 AA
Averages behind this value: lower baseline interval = 23.3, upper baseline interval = 11.6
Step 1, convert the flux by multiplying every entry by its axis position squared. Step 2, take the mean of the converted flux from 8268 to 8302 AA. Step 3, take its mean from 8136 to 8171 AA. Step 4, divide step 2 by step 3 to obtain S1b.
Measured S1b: 0.8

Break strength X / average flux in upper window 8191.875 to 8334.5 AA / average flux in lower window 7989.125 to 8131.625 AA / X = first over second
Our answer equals 0.60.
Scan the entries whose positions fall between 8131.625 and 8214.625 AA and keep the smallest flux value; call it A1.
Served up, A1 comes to 13.07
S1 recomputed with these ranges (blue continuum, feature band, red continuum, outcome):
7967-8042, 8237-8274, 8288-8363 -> 0.12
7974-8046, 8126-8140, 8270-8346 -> 0.19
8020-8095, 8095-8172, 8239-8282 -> 0.15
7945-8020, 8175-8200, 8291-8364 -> 0.10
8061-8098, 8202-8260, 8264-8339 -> 0.09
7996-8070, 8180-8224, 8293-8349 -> 0.23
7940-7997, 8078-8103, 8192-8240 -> -0.10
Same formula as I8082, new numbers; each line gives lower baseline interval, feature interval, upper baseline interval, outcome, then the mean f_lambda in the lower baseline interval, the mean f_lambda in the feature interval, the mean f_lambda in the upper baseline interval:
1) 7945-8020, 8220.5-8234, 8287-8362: 1.2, 20.3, 12.7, 11.5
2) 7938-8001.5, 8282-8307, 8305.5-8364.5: 0.6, 18.5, 11.9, 11.4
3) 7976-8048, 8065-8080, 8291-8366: 1.3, 23.2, 19.2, 11.5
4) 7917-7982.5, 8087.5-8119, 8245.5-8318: -4.2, 16.8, 16.5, 12.1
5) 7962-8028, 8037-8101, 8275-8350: -1.6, 21.8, 20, 11.7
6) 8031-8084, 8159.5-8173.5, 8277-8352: 2.0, 21.4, 14.8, 11.6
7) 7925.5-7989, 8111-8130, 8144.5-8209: -1.4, 17.3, 16.1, 14.2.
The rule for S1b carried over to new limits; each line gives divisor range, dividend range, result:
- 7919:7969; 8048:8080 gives 1.28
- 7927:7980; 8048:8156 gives 1.07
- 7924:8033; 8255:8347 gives 0.64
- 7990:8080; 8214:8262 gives 0.59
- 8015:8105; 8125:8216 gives 0.70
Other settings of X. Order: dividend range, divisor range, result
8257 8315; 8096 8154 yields 0.76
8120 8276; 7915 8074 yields 0.68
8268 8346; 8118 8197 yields 0.80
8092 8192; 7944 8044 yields 0.72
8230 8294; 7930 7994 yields 0.70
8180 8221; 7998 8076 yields 0.58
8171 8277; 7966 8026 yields 0.59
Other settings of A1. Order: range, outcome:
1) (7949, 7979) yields 16.48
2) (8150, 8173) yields 14.34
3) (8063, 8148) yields 14.77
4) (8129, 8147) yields 14.87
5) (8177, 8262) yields 12.27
